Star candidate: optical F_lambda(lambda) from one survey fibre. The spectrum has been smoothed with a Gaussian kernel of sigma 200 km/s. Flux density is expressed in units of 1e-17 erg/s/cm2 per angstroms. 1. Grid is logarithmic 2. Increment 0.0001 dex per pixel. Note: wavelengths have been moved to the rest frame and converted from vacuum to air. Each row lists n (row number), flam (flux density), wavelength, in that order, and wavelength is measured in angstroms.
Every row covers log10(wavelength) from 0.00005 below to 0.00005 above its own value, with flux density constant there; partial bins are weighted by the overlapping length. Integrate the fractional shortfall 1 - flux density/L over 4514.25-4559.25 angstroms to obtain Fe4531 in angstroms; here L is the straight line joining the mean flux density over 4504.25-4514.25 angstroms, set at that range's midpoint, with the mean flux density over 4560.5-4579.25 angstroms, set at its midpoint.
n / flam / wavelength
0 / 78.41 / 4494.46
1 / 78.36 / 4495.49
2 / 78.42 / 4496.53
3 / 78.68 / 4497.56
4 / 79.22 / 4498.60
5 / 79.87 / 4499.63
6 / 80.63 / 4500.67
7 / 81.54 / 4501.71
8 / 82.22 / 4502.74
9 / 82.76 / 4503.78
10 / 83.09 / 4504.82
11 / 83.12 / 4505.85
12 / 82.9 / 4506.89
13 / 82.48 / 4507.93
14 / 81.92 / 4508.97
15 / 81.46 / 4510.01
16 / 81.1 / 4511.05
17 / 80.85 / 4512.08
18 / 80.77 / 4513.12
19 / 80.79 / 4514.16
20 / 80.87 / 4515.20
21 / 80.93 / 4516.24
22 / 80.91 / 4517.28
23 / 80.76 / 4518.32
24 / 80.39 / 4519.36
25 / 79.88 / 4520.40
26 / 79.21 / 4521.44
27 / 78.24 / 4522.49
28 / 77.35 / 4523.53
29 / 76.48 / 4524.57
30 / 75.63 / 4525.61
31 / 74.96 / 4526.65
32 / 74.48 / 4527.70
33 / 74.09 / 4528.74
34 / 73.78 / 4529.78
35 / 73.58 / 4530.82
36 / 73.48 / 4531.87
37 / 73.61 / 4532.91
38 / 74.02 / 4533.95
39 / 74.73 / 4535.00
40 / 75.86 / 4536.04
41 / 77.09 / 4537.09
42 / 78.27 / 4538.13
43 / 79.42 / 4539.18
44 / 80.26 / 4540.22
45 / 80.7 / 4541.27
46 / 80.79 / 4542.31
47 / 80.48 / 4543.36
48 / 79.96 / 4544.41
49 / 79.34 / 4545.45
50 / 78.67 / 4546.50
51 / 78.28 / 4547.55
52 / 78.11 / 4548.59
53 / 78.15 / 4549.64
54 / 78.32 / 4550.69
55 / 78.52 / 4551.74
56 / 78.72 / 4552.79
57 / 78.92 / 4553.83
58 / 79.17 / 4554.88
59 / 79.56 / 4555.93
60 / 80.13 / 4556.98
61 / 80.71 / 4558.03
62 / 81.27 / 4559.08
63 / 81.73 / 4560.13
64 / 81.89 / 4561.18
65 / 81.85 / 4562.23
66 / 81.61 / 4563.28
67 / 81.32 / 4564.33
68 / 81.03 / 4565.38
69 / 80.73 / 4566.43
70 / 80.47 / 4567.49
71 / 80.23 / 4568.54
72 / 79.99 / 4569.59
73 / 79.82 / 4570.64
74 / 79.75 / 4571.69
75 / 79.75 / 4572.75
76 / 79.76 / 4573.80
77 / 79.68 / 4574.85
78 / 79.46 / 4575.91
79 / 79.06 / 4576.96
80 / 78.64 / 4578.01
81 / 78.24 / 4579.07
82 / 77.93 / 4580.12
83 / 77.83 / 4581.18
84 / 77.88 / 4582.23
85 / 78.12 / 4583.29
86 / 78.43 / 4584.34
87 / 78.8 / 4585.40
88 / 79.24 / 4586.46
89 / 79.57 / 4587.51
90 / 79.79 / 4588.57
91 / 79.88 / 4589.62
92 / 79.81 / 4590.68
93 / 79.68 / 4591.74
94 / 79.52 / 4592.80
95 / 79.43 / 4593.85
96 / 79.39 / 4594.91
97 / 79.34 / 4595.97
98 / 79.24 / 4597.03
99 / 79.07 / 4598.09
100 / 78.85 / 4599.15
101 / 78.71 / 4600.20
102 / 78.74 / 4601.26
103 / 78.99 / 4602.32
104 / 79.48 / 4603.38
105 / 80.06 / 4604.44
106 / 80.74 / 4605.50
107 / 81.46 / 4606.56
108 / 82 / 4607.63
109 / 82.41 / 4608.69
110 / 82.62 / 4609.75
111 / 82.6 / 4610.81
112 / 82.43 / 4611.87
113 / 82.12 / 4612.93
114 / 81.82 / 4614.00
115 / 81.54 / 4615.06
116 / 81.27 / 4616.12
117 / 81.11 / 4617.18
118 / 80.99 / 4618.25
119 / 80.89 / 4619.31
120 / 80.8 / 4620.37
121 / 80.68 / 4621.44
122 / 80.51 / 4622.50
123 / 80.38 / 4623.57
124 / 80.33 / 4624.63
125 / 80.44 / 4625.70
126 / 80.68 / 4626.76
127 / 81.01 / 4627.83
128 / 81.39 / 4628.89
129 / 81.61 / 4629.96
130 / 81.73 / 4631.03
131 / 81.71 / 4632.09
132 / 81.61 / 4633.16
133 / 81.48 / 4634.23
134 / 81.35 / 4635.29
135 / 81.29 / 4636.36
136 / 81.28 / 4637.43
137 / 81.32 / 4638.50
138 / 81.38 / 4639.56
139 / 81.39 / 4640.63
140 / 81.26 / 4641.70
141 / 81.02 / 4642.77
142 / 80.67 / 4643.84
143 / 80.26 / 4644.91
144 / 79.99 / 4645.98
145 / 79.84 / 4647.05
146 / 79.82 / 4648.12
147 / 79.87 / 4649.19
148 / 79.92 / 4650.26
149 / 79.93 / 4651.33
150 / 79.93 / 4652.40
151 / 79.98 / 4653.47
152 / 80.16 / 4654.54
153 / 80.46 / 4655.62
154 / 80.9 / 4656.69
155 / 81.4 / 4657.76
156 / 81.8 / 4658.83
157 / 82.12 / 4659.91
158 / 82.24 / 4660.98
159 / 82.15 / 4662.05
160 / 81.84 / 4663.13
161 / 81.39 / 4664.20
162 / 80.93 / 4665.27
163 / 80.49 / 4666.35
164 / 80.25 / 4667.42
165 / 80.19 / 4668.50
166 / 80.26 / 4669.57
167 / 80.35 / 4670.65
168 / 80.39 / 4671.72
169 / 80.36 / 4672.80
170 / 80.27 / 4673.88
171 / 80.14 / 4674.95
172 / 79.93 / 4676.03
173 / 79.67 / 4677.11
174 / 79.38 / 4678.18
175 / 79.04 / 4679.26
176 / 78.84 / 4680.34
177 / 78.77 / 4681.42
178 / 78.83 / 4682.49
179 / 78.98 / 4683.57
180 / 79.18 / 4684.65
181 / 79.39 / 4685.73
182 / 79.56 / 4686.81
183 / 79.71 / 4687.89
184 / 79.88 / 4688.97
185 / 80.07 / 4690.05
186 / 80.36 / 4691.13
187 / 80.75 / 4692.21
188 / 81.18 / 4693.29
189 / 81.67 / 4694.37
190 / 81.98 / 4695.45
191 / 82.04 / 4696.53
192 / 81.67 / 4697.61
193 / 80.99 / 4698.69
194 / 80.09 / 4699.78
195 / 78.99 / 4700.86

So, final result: 1.7 angstroms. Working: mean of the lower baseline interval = 81.9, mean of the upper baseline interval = 80.2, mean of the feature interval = 78.1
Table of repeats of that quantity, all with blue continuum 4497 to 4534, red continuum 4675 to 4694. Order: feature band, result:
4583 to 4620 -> -0.4 angstroms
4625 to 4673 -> -0.8 angstroms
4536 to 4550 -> 0.0 angstroms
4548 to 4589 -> -0.2 angstroms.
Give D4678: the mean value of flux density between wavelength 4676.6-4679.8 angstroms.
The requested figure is 79.4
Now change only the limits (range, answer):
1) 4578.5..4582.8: 77.9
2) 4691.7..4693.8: 81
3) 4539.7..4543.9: 80.5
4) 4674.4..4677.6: 79.9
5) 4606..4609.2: 81.7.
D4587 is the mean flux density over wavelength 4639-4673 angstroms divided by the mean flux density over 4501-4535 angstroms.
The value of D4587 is 1.02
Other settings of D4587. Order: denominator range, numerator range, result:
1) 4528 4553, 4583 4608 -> 1.03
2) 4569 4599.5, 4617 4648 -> 1.02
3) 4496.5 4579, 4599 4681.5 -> 1.02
